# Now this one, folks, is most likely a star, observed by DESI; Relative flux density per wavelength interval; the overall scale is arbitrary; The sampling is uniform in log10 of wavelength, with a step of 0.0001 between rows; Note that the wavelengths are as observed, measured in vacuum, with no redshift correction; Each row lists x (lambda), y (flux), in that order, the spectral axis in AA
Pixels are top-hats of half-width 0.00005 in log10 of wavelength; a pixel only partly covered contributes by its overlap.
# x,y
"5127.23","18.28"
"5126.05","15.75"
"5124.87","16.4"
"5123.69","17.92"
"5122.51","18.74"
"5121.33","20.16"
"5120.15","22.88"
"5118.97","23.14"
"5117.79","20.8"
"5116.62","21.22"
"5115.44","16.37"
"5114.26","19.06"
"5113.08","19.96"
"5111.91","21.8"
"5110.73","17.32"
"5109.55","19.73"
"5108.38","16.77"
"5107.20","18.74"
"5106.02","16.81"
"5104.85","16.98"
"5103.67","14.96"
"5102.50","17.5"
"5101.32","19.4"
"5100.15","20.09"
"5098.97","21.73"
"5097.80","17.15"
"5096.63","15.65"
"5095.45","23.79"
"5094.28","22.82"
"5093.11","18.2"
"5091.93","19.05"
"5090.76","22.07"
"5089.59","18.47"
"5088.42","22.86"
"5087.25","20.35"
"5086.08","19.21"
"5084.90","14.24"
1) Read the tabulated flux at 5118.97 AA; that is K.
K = 23.14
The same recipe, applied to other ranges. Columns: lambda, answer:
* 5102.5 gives 17.5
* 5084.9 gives 14.24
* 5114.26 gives 19.06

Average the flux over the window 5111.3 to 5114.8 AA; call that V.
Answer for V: 20.3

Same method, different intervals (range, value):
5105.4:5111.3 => 17.9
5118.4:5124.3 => 20.5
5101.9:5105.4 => 16.5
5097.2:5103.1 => 19.2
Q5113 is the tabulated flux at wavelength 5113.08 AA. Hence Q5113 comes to 19.96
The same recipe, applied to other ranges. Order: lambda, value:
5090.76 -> 22.07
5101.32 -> 19.4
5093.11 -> 18.2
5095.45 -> 23.79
